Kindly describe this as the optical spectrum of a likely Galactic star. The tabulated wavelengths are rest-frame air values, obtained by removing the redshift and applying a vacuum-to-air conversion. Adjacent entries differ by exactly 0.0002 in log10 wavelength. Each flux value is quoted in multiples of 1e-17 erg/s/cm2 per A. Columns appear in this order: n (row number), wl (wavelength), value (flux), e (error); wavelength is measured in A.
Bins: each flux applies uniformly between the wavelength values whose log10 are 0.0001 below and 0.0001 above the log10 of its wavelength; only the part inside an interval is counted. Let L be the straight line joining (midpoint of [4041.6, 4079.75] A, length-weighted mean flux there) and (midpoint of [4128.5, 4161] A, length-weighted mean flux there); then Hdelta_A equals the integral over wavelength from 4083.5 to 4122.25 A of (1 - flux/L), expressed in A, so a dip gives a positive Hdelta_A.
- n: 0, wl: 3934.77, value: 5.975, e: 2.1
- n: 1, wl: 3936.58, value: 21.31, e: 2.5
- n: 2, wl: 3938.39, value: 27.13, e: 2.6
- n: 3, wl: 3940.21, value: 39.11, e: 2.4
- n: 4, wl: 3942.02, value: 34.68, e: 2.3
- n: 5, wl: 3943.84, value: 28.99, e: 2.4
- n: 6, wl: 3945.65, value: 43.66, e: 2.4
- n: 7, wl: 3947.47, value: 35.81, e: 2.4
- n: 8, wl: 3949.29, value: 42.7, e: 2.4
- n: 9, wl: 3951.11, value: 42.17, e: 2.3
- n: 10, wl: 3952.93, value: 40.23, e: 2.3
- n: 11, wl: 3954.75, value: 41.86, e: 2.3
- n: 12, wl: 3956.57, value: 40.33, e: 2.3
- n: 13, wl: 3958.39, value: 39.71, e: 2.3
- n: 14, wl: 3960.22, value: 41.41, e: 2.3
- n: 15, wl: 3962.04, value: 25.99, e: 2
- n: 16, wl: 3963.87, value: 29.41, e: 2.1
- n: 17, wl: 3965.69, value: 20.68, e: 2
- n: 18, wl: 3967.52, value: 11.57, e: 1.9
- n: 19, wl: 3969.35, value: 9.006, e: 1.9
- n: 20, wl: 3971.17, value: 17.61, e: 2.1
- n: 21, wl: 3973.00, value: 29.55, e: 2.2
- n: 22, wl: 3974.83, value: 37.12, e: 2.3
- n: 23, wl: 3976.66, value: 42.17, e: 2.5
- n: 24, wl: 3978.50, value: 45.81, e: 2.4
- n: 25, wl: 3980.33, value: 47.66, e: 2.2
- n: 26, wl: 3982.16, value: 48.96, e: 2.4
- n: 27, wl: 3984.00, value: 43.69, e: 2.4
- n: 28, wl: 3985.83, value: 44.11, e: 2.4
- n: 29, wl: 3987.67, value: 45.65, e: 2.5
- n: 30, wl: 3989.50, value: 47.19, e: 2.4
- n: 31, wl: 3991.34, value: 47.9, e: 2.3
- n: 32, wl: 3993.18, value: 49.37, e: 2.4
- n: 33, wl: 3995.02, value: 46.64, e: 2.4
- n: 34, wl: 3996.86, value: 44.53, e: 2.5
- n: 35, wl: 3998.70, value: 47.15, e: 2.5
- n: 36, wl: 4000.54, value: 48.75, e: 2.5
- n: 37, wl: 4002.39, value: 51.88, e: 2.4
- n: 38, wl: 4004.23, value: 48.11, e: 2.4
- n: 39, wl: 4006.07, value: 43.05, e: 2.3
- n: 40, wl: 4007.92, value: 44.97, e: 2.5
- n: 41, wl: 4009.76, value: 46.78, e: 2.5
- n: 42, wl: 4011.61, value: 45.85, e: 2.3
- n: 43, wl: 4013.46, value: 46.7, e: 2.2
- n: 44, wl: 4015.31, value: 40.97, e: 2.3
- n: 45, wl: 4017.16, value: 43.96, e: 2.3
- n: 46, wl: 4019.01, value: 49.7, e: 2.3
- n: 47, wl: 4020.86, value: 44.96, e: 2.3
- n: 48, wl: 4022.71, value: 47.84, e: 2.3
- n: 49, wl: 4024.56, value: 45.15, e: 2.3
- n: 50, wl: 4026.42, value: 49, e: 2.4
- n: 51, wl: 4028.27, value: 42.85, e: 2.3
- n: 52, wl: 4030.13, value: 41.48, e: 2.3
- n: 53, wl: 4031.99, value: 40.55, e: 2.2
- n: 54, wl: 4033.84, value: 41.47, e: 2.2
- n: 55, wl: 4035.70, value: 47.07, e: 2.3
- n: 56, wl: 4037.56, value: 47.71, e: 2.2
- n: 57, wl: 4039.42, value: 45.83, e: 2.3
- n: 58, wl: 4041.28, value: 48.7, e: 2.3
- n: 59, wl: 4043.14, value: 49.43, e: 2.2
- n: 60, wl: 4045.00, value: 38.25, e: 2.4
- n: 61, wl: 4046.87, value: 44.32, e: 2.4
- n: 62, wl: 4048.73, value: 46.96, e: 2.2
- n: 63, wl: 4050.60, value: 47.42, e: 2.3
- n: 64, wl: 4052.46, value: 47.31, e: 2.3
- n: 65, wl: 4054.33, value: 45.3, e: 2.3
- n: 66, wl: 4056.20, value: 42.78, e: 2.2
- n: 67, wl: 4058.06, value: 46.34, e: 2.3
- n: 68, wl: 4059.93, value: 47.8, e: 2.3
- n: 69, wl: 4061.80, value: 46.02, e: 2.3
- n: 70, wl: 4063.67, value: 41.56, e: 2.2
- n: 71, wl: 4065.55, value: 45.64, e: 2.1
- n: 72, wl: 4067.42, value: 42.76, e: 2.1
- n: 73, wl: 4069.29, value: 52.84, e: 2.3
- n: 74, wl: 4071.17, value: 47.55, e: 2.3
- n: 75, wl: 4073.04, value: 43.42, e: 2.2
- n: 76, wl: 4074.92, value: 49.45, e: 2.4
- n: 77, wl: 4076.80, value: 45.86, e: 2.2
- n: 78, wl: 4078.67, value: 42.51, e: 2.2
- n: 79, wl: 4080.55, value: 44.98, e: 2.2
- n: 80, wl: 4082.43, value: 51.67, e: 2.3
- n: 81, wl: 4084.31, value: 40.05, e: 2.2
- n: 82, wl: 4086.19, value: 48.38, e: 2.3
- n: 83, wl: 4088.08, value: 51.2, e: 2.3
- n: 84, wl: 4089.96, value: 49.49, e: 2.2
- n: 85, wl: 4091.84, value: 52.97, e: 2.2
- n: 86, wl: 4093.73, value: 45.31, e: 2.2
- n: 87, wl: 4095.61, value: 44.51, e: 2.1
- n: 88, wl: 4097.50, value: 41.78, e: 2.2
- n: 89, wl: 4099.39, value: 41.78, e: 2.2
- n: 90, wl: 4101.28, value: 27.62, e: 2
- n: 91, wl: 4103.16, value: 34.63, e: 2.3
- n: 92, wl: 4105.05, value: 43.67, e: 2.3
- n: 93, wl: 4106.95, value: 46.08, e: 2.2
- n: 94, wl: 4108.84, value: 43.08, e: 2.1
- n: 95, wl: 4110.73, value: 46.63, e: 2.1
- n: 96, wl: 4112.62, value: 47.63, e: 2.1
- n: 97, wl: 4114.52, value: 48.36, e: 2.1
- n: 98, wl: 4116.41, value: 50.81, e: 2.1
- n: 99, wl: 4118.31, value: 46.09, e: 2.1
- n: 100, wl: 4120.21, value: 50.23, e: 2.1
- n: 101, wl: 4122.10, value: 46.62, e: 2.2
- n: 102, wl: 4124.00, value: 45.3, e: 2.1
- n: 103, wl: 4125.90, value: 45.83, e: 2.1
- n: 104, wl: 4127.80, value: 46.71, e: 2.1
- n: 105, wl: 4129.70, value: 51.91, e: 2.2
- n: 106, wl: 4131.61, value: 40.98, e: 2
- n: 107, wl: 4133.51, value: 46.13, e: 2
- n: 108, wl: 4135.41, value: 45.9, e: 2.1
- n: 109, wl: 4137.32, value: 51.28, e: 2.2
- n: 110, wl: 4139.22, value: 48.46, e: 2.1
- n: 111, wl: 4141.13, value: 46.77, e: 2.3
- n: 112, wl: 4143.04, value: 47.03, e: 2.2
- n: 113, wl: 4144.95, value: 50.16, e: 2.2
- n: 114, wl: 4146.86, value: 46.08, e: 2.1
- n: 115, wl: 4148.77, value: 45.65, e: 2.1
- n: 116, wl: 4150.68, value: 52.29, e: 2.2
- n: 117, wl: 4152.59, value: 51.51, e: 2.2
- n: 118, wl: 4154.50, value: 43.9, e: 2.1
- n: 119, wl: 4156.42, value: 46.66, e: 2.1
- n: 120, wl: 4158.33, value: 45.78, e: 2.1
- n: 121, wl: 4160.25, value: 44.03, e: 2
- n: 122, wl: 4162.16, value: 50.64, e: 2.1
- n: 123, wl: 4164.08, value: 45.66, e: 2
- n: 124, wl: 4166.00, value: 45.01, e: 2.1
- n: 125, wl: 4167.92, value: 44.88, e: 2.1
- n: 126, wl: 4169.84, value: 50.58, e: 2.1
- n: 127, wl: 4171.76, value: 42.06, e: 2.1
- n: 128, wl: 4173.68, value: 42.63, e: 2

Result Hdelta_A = 1.2 A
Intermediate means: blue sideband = 45.7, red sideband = 47.3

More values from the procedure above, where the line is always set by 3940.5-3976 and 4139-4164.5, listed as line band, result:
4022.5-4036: -2.2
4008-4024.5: -3.9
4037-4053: -2.9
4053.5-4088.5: -4.1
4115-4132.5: -0.7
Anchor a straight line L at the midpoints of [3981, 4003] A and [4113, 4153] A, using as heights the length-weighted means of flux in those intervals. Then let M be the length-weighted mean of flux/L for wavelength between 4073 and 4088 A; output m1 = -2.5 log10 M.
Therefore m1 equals 0.030 mag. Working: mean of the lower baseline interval 47.1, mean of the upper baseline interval 47.8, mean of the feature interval 46.2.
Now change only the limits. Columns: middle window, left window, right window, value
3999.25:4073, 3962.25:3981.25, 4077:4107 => -0.234 mag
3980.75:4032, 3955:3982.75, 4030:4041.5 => -0.179 mag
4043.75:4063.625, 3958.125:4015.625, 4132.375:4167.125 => -0.053 mag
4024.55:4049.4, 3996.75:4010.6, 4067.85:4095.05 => 0.055 mag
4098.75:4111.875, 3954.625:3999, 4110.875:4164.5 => 0.124 mag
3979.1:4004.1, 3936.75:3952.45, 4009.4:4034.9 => -0.143 mag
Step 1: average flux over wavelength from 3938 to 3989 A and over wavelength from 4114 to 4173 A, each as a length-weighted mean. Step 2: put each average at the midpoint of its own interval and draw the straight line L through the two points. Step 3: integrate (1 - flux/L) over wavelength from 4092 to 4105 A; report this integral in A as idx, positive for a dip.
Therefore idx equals 1.15 A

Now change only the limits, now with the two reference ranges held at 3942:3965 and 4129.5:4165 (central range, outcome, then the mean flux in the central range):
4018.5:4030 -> -1.43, 46.1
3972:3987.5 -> -1.46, 42.4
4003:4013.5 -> -1.52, 46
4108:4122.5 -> -0.58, 47.5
